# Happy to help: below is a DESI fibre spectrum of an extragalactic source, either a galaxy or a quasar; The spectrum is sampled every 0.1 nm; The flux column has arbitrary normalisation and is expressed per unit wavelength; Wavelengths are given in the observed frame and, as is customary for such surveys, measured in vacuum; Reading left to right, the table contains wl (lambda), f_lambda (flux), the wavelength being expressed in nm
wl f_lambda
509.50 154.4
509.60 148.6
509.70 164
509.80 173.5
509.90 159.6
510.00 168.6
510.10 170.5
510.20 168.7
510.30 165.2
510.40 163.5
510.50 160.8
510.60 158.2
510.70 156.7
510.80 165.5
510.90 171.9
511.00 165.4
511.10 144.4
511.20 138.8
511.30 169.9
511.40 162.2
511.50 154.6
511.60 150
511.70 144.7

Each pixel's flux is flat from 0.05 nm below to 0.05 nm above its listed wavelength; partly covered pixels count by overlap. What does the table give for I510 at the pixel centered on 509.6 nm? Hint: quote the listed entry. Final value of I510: 148.6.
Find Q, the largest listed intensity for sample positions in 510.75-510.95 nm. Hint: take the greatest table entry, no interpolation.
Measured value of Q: 171.9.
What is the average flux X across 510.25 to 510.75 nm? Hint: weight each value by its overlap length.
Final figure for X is 161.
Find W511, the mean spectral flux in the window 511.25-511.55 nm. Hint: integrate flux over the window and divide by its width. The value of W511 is 162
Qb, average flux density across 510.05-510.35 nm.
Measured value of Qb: 168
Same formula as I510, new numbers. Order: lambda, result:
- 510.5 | 160.8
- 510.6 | 158.2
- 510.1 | 170.5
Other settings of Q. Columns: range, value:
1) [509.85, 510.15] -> 170.5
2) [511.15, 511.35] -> 169.9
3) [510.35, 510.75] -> 163.5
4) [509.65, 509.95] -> 173.5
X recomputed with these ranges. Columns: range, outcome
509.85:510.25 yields 167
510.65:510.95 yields 165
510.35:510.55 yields 162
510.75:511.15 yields 162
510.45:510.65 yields 160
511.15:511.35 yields 154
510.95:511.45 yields 156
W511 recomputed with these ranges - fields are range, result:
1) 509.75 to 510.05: 167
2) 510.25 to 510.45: 164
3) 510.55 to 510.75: 157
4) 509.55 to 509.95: 161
